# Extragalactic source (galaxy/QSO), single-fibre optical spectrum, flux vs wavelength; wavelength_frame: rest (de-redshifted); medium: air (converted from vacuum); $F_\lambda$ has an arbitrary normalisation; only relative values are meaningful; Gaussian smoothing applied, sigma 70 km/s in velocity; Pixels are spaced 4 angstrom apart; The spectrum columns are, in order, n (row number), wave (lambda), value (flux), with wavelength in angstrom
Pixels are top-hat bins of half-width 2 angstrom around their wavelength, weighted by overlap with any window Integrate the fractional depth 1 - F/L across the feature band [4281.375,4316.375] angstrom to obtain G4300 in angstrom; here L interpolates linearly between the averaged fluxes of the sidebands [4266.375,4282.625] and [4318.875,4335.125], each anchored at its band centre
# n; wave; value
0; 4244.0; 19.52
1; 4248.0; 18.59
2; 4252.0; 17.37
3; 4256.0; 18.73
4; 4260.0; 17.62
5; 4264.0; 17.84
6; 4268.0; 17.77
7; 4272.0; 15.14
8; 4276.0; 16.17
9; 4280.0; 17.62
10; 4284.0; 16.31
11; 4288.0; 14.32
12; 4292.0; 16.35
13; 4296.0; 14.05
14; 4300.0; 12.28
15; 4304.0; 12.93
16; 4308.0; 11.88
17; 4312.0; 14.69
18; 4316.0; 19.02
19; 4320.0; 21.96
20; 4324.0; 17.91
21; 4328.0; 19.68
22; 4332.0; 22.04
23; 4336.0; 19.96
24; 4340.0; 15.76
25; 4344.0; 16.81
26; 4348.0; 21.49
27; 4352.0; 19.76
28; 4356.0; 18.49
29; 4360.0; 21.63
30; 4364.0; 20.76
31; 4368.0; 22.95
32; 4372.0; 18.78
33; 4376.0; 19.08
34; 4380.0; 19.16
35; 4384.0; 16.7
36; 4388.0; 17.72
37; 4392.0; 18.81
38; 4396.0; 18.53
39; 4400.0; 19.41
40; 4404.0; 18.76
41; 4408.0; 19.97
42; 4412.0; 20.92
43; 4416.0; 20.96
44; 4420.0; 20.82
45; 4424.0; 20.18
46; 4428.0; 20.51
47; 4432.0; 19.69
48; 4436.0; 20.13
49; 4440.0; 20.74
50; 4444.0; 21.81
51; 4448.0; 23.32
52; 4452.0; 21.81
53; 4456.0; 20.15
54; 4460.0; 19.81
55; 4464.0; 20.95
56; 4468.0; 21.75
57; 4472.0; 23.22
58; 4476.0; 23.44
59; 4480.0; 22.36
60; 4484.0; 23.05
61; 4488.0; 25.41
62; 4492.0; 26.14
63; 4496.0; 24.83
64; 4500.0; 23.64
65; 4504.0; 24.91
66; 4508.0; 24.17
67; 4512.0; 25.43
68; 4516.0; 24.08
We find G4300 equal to 7.2 angstrom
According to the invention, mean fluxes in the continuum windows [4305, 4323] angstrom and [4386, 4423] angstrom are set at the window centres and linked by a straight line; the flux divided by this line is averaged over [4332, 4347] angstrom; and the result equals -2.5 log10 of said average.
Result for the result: -0.052 mag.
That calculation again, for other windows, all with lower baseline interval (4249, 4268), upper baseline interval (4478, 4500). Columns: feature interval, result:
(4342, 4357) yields 0.07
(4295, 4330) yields 0.21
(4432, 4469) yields 0.11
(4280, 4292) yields 0.18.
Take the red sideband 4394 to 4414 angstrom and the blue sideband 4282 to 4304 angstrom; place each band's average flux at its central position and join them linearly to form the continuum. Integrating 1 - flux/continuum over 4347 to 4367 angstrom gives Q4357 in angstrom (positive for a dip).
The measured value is -3.6 angstrom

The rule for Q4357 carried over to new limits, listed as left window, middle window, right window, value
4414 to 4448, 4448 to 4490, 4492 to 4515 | 1.1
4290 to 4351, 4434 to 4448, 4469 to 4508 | 0.6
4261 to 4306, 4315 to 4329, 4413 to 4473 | -2.3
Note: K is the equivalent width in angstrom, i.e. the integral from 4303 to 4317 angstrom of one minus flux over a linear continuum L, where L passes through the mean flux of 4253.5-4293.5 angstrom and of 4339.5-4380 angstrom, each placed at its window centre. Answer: 2.8 angstrom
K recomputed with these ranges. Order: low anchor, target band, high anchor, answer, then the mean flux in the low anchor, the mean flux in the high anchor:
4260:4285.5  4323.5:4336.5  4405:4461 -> -1.3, 16.9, 20.8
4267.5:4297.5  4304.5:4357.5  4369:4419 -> -2.8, 15.9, 19.2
